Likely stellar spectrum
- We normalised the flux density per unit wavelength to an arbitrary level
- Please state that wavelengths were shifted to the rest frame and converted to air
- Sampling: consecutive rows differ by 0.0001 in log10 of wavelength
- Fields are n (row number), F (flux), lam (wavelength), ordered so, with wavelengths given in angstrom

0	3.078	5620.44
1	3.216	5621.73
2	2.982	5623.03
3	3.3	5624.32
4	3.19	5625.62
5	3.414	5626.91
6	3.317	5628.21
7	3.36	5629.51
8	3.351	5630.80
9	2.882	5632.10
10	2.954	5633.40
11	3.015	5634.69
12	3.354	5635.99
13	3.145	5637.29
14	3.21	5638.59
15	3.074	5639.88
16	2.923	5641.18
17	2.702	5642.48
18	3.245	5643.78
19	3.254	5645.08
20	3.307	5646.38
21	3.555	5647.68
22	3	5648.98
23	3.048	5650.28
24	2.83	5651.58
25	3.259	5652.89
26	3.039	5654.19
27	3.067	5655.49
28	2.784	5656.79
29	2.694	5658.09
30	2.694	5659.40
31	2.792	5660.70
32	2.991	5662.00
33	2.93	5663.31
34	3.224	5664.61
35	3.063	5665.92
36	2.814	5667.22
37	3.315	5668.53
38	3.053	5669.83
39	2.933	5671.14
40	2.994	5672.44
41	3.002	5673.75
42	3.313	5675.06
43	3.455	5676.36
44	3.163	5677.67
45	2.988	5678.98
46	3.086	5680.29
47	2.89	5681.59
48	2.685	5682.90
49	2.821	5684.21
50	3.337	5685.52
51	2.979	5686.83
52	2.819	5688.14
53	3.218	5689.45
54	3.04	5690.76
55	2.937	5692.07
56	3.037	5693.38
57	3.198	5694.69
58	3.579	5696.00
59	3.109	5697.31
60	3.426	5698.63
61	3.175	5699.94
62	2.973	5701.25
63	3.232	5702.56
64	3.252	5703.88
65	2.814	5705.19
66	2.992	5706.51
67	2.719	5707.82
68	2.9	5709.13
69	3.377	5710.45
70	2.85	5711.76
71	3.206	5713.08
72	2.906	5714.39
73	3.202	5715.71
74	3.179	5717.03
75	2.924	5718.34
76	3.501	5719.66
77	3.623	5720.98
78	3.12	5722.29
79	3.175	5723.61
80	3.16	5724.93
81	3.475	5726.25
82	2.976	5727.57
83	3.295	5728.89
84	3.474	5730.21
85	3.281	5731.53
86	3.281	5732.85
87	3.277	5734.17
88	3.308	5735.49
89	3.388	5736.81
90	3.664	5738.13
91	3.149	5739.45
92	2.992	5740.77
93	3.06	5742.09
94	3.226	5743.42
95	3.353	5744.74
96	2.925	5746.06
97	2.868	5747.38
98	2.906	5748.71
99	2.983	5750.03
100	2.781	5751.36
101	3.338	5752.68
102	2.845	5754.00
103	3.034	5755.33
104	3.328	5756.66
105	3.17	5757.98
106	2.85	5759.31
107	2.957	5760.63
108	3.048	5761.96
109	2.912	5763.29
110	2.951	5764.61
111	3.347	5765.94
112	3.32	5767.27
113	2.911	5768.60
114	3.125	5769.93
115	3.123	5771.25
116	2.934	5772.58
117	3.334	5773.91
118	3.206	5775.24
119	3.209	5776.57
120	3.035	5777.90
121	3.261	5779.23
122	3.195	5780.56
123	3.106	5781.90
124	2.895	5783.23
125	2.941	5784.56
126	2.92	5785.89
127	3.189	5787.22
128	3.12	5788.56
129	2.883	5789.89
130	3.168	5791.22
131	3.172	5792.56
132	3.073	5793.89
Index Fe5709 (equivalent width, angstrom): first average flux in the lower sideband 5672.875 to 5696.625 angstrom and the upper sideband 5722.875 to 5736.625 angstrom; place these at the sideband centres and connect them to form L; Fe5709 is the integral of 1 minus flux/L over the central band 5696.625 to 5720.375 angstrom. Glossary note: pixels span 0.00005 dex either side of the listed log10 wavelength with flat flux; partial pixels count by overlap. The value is 0.63 angstrom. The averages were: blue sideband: 3.08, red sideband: 3.27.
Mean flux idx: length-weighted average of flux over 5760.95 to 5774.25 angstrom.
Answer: 3.09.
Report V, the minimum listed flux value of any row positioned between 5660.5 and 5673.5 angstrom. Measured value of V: 2.792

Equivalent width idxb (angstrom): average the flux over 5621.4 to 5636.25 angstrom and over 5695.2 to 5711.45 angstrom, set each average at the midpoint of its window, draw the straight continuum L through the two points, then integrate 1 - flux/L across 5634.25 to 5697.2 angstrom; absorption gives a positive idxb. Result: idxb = 1.9 angstrom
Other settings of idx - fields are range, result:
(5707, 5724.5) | 3.13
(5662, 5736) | 3.12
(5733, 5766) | 3.11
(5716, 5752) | 3.2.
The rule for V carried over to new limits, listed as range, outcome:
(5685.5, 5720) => 2.719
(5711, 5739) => 2.85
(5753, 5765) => 2.845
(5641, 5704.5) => 2.685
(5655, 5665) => 2.694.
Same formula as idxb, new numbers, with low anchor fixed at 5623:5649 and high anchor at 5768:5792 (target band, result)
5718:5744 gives -1.3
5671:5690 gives 0.6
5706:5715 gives 0.4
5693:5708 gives 0.0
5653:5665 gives 0.9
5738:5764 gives 0.4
